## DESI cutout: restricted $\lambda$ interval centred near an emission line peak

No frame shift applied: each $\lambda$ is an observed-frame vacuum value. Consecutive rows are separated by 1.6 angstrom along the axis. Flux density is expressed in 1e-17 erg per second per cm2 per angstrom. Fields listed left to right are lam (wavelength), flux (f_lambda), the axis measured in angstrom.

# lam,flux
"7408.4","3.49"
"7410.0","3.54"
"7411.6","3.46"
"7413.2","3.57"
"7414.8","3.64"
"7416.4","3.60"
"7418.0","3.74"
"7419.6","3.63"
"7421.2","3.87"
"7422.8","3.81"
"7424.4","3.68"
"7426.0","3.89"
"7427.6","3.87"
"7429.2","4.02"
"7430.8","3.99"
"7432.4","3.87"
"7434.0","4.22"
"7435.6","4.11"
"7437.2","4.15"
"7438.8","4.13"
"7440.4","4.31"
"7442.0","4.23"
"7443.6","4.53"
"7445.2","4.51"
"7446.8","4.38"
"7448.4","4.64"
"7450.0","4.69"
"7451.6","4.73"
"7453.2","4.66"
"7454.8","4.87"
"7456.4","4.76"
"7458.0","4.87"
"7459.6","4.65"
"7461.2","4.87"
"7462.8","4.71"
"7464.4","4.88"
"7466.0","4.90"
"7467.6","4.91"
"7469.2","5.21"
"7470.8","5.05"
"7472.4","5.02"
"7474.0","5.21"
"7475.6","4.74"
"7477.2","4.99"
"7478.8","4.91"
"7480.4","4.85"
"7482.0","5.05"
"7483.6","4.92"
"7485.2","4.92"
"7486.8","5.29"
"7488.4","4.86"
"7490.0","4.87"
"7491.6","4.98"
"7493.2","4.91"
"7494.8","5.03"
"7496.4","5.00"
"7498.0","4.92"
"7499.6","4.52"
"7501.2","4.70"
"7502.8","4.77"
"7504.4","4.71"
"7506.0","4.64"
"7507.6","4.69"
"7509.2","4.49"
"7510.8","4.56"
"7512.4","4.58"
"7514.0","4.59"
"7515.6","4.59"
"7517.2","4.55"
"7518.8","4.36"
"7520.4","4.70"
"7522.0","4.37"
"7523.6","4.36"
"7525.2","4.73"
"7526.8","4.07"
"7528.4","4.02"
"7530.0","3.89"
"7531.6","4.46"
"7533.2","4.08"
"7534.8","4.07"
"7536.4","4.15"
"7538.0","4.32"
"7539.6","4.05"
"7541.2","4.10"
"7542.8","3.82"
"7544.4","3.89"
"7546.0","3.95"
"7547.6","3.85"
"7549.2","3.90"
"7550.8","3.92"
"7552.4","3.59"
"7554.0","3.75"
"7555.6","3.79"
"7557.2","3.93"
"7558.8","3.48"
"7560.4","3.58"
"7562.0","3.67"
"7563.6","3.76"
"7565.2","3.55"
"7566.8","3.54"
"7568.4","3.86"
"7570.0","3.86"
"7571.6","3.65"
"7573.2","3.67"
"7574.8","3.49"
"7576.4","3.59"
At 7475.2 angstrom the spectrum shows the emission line Mg II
